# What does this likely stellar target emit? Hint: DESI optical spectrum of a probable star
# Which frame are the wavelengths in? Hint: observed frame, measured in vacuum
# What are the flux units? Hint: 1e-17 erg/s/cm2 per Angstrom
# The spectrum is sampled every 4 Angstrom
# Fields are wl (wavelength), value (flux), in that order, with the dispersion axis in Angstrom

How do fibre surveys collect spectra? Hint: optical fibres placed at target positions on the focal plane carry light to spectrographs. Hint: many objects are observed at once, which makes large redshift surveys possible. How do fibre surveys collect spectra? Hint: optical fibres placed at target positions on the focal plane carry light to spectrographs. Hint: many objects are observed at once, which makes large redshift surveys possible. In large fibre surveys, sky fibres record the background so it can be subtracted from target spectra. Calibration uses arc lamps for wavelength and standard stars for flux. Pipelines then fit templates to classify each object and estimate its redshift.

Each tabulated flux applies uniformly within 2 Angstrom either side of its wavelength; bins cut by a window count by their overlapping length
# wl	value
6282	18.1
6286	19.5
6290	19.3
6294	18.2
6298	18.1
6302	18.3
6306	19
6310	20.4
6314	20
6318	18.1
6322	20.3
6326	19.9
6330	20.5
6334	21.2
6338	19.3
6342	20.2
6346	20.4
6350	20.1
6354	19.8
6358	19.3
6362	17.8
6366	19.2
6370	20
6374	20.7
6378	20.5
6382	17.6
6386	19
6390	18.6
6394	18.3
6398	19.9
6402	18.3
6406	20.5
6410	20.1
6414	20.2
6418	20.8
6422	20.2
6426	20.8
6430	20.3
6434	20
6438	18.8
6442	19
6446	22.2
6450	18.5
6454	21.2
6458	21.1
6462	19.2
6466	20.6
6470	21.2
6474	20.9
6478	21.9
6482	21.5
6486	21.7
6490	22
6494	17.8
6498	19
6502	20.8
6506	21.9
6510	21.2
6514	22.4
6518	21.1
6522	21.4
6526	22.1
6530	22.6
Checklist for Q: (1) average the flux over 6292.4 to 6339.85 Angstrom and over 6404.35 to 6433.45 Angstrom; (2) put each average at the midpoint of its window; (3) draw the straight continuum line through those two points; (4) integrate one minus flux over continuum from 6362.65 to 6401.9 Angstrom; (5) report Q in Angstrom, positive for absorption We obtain 1.7 Angstrom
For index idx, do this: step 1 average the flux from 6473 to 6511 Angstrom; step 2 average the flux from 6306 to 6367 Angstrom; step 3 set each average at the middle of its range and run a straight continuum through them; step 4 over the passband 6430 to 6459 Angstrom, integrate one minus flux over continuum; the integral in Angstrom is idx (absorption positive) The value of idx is 0.6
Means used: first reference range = 19.8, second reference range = 20.9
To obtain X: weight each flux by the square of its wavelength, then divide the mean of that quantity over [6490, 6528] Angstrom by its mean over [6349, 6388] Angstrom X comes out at 1.1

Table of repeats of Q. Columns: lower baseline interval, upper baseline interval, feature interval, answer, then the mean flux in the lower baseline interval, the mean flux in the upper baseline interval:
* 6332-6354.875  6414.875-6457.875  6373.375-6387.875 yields 0.6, 20.2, 20.2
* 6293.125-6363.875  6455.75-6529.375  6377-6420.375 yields 1.6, 19.5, 21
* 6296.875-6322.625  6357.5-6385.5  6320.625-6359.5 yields -1.8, 19.1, 19.3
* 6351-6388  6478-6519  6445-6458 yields -0.1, 19.3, 21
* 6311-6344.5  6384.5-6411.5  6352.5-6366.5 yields 0.5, 20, 19.2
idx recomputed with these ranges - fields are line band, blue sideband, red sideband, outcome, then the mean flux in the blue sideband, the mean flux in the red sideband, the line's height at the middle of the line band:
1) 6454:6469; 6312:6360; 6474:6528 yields 0.3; 19.9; 21.1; 20.8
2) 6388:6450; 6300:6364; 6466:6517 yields 1.8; 19.7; 21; 20.4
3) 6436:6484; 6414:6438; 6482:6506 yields -0.3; 20.3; 20.5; 20.4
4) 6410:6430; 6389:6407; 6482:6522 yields -1.0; 19.1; 20.9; 19.5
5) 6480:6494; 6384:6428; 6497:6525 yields -0.2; 19.7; 21.2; 20.9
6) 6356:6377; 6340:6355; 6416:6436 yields 0.8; 20.1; 20.4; 20.2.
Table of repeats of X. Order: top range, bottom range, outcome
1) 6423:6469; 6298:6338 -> 1.07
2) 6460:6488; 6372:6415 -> 1.11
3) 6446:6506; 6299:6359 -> 1.09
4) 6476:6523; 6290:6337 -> 1.15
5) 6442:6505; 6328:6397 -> 1.09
